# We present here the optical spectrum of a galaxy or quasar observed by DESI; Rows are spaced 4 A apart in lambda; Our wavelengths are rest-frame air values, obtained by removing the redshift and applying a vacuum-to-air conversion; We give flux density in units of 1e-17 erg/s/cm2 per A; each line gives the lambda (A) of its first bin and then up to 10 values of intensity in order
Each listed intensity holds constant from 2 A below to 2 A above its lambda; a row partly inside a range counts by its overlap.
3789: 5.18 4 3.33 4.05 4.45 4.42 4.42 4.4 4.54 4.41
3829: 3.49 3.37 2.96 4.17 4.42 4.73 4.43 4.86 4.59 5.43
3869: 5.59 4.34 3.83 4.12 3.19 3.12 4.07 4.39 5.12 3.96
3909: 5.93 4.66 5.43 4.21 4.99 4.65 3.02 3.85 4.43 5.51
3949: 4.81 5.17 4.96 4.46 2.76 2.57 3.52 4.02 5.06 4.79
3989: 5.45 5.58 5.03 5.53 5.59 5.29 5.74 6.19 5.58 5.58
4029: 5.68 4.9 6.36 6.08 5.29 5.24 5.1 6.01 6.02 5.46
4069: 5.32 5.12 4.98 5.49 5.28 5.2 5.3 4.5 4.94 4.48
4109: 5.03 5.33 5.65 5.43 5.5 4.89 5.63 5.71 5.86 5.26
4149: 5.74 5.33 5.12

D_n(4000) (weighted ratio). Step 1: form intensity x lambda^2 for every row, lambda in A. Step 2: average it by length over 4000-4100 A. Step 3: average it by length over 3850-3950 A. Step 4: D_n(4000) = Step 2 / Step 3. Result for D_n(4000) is 1.31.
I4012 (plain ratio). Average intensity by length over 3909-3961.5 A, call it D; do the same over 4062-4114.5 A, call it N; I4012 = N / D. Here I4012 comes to 1.09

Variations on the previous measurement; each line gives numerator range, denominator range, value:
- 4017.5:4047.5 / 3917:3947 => 1.27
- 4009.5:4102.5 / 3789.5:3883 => 1.27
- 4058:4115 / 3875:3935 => 1.20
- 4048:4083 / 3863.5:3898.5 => 1.29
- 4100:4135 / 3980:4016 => 0.97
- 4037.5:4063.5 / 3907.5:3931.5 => 1.15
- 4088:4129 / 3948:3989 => 1.20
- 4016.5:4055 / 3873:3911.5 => 1.33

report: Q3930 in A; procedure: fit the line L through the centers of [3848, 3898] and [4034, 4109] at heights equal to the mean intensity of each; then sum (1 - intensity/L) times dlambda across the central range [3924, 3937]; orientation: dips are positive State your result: 1.5 A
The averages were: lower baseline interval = 4.35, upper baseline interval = 5.33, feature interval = 4.1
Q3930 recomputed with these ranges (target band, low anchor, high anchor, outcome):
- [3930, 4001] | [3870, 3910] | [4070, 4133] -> 1.56 A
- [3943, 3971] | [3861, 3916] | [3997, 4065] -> 3.82 A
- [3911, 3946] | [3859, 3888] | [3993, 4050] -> 2.42 A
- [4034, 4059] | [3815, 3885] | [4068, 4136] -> -3.30 A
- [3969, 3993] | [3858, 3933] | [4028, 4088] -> 2.57 A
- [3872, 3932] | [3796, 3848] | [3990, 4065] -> 3.67 A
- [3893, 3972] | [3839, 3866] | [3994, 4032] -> 9.91 A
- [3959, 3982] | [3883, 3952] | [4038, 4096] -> 5.37 A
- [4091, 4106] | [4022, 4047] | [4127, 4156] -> 1.94 A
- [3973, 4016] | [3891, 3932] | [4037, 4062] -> 1.10 A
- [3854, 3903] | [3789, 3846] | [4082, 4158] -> -0.96 A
